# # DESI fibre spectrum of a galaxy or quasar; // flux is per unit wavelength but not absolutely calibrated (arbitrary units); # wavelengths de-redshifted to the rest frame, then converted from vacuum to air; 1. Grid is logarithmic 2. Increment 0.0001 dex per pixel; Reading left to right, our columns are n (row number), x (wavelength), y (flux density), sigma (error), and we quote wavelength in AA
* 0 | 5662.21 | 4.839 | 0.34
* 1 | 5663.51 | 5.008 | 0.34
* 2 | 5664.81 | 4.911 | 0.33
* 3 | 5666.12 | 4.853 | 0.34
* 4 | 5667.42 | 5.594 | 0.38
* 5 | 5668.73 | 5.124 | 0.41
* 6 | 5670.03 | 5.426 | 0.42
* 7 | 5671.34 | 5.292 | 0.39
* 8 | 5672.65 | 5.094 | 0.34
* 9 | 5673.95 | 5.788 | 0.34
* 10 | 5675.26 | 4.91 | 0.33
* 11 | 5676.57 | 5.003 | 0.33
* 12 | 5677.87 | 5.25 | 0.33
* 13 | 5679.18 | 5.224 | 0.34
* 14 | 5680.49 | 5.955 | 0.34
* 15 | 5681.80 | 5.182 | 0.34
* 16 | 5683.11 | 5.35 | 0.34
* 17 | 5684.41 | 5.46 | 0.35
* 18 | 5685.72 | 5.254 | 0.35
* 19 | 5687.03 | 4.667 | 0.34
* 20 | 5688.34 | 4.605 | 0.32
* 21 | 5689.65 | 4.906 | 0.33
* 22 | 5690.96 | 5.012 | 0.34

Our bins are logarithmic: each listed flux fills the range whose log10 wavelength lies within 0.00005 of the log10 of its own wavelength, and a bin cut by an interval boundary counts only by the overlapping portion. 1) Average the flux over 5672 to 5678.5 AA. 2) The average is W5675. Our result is 5.21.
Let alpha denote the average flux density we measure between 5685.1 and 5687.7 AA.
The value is 4.95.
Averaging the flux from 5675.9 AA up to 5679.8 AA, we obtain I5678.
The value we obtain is 5.16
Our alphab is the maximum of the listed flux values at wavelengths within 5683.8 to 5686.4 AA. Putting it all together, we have 5.46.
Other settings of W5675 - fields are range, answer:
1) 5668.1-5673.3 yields 5.24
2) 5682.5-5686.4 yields 5.36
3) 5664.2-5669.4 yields 5.12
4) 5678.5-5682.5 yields 5.44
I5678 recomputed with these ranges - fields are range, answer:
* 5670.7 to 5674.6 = 5.39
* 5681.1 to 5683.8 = 5.29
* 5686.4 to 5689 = 4.64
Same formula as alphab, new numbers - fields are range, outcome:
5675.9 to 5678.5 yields 5.25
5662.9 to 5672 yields 5.594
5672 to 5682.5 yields 5.955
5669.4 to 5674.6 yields 5.788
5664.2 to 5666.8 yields 4.911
